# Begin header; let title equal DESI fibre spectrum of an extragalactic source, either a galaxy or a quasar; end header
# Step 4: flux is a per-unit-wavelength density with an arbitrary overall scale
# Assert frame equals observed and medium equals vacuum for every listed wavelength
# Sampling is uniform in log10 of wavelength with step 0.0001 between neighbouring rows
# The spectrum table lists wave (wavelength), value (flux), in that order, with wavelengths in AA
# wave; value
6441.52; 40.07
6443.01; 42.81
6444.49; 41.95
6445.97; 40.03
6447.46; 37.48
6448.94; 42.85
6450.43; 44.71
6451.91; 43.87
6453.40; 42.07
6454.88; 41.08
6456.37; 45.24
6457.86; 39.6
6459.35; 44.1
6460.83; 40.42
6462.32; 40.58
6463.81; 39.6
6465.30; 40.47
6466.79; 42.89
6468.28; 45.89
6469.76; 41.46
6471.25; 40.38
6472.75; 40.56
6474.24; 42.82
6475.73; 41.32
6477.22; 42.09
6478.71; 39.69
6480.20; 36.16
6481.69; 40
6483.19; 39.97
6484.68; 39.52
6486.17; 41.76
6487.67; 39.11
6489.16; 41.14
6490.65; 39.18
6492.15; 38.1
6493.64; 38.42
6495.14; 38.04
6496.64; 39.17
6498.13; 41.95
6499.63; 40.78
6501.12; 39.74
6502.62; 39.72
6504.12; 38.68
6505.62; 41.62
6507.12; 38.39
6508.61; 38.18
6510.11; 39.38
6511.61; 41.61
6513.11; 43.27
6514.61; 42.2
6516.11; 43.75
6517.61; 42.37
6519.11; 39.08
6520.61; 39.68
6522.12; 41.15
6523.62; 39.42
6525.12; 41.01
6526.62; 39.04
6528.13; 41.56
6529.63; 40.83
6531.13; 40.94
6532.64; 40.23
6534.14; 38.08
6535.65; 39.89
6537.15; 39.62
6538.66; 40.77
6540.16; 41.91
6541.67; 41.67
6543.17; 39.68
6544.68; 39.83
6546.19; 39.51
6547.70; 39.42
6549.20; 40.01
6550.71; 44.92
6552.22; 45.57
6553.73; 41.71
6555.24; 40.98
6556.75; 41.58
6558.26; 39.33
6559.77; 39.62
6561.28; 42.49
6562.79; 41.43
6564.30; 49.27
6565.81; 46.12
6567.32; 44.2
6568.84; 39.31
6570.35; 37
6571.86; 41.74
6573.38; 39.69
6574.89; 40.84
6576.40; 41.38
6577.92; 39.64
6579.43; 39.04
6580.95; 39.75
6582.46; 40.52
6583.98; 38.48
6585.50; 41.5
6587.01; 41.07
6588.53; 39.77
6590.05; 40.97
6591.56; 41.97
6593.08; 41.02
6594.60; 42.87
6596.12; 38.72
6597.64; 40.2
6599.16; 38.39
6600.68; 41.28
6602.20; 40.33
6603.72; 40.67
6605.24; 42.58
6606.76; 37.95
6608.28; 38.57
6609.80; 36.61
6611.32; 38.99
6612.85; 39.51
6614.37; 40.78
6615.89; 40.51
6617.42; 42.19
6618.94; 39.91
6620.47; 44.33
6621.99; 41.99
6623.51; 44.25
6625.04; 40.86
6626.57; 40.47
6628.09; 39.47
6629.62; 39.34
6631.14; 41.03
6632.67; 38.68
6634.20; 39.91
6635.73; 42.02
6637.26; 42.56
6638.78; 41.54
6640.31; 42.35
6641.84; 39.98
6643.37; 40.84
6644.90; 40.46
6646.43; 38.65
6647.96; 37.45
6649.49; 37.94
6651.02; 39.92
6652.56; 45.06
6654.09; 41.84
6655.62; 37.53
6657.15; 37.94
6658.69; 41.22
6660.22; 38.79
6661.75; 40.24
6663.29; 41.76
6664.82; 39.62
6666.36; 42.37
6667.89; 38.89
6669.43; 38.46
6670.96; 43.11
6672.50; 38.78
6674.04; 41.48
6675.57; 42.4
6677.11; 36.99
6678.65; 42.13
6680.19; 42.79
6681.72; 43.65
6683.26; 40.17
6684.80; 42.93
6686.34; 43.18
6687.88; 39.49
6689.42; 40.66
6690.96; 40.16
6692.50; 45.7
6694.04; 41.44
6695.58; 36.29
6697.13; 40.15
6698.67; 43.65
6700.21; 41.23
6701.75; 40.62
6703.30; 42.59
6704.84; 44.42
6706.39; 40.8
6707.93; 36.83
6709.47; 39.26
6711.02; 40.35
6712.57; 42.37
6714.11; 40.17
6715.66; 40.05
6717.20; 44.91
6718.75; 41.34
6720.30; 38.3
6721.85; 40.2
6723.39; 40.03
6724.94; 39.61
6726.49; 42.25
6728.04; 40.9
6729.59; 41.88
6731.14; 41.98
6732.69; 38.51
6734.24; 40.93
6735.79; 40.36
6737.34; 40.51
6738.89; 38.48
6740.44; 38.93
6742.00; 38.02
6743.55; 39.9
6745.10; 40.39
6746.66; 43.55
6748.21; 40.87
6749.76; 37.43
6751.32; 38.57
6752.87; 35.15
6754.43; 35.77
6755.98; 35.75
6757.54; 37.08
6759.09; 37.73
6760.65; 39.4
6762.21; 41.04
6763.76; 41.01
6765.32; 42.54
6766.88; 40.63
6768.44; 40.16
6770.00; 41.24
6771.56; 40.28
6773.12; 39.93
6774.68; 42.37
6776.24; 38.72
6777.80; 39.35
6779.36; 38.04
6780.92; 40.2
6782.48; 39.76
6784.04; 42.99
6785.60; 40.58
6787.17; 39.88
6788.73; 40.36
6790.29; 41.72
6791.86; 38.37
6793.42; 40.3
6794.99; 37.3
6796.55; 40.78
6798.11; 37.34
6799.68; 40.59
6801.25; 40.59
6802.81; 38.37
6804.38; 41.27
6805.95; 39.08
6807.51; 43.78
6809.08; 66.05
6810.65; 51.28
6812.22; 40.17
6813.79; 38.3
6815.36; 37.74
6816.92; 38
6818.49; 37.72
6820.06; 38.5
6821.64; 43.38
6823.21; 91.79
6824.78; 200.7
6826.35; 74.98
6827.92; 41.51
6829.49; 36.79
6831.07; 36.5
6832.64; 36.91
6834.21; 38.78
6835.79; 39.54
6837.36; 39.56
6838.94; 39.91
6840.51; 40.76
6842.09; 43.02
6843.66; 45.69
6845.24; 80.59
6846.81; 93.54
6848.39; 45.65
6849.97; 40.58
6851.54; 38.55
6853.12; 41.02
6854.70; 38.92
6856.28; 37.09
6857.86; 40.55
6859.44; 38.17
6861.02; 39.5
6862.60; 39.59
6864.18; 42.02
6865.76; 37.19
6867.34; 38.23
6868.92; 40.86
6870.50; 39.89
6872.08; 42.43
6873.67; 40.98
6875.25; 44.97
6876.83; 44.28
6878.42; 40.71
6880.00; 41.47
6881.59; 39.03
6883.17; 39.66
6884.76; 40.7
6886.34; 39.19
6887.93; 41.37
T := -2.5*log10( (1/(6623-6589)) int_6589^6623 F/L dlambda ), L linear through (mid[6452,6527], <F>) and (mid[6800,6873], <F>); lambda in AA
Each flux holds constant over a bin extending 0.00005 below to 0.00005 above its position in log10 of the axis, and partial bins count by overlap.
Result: 0.069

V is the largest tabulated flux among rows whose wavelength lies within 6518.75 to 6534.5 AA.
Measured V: 41.56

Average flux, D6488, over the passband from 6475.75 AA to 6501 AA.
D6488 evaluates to 39.8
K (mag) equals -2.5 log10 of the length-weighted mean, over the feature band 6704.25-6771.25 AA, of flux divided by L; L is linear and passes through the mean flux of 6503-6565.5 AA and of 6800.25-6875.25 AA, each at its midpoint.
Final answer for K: 0.14 mag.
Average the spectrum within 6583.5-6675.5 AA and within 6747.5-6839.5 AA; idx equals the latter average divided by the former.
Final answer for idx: 1.10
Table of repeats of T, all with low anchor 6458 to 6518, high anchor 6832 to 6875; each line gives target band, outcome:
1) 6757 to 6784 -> 0.08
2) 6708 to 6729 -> 0.05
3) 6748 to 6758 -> 0.16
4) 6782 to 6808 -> 0.08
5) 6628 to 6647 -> 0.03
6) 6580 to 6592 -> 0.03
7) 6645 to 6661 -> 0.06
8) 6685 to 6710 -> 0.03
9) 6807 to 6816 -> -0.07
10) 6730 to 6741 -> 0.07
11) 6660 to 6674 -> 0.05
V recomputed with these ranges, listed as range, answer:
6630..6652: 42.56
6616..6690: 45.06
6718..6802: 43.55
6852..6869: 42.02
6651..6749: 45.7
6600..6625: 44.33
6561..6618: 49.27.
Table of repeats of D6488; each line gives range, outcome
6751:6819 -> 40.4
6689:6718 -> 41.1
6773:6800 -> 39.9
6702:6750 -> 40.6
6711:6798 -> 40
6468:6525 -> 40.4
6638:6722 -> 40.8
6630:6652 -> 40.3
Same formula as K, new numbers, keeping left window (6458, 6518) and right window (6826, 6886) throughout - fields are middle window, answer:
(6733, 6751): 0.07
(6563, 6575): -0.03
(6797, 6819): 0.02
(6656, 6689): 0.03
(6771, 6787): 0.07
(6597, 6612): 0.05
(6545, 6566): -0.03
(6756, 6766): 0.09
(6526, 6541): 0.02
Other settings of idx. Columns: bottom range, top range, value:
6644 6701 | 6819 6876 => 1.22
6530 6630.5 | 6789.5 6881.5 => 1.14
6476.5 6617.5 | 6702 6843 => 1.06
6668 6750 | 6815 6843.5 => 1.30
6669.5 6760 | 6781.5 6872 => 1.15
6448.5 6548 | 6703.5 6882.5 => 1.07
